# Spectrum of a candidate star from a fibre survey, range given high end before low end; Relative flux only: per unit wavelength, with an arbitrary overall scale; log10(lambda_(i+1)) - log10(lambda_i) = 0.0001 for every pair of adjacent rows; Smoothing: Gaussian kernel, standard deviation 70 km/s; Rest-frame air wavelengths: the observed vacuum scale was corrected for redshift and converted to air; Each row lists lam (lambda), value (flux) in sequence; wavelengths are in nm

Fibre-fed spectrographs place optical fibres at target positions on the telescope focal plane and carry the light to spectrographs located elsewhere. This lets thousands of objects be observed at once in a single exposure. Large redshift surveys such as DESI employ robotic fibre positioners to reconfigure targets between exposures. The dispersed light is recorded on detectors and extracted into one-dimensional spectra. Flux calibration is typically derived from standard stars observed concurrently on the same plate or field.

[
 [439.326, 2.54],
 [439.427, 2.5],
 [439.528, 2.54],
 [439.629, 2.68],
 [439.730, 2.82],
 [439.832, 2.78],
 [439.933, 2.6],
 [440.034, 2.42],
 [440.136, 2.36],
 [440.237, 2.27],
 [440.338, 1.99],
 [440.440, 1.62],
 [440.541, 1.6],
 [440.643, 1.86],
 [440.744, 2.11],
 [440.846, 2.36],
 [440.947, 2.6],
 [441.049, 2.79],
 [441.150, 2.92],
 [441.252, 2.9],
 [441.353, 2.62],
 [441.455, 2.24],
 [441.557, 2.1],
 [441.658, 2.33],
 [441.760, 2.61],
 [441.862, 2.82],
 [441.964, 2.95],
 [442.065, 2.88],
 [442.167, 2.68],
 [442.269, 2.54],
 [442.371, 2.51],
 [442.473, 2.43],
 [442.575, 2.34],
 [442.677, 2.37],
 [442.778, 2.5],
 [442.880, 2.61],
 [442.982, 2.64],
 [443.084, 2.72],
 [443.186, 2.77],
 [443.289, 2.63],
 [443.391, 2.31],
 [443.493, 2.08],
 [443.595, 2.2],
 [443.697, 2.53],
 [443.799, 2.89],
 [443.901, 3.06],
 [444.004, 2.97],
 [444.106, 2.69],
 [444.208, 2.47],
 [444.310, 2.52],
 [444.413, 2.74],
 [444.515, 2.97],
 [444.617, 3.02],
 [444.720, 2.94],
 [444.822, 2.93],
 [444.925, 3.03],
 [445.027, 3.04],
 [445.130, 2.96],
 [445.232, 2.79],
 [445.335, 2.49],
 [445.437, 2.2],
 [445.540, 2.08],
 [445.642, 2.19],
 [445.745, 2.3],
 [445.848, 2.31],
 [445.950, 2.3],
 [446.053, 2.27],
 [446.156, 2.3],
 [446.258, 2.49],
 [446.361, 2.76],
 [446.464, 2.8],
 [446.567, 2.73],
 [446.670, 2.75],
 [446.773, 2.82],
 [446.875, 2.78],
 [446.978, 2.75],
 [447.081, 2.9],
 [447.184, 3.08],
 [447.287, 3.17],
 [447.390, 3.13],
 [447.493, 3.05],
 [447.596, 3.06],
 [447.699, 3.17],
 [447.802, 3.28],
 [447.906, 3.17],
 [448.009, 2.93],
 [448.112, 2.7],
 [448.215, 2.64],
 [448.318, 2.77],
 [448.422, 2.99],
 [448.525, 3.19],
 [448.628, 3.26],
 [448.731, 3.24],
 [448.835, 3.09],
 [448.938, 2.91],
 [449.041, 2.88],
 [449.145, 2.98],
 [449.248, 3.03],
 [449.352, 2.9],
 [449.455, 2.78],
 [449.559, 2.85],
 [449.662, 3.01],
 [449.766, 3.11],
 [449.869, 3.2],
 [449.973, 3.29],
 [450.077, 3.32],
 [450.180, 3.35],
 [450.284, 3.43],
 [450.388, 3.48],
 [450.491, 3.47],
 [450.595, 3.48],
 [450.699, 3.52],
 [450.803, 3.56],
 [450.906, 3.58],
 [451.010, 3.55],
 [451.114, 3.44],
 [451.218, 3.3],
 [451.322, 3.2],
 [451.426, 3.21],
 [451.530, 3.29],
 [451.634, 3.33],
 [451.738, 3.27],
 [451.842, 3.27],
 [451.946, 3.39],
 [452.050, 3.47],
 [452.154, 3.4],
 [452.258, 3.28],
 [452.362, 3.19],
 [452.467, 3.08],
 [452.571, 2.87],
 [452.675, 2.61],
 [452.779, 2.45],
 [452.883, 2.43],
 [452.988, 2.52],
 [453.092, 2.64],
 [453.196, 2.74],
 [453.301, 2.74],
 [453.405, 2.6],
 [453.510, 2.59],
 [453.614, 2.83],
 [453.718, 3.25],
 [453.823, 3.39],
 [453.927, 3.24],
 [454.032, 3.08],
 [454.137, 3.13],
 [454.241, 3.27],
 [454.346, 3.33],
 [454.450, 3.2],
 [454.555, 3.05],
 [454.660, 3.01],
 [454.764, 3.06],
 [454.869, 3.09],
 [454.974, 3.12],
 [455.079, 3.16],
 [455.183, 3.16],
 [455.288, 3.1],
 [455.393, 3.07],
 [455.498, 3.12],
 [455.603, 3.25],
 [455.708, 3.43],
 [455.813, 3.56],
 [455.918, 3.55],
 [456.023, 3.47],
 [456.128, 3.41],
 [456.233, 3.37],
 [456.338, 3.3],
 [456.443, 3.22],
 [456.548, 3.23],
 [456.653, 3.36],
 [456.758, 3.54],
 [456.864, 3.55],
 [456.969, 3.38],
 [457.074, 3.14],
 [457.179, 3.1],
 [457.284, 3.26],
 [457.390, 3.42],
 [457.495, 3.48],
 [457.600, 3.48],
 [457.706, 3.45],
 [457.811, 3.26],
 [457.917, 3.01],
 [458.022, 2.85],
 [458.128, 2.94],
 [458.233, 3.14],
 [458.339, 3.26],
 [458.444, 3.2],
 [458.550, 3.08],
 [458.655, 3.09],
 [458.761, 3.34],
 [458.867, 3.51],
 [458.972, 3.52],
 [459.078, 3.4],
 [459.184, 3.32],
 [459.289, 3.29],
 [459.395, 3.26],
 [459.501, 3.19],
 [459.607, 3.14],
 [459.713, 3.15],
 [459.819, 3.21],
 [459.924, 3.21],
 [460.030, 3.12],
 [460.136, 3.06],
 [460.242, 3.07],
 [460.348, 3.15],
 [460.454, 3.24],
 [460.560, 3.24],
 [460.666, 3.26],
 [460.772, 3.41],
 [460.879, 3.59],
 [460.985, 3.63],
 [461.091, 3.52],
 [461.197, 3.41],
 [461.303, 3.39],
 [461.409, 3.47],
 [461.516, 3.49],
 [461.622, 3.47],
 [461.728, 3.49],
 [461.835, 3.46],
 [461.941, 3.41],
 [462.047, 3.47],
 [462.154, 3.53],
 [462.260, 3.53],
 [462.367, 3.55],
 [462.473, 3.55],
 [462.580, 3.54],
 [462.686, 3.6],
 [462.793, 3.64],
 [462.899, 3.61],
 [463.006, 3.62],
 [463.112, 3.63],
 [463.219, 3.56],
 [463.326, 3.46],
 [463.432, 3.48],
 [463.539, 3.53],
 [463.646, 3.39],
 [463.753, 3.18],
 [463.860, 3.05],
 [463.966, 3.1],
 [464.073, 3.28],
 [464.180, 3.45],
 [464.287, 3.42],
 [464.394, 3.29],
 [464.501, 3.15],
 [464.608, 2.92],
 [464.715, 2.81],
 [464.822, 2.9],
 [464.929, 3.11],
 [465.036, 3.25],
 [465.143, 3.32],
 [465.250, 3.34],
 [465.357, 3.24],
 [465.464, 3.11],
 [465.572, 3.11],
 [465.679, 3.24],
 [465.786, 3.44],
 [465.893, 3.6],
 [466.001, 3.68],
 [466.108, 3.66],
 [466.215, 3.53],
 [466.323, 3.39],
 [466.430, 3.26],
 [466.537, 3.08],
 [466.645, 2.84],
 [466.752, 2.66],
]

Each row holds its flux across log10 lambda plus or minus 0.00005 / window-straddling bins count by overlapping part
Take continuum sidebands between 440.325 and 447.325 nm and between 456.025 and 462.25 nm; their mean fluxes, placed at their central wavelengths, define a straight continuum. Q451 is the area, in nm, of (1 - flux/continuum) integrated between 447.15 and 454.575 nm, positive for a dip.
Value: -0.50 nm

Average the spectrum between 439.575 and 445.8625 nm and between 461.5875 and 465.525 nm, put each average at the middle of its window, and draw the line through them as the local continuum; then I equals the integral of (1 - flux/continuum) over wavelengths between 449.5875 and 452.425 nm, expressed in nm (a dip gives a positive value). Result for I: -0.47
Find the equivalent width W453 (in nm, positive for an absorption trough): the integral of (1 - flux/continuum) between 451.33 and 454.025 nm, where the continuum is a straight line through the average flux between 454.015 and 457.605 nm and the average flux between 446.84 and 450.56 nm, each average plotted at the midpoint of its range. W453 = 0.15 nm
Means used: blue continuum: 3.07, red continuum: 3.27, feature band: 3.01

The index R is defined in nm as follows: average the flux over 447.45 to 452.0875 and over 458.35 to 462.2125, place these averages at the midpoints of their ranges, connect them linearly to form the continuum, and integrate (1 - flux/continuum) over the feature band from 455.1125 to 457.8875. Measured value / -0.04 nm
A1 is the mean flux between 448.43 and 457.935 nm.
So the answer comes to 3.18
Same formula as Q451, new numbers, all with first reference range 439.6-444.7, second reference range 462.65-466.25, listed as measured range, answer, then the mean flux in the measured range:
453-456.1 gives -0.128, 3.11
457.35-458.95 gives -0.065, 3.24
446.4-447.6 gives -0.090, 2.91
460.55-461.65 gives -0.079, 3.45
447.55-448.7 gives -0.113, 3.02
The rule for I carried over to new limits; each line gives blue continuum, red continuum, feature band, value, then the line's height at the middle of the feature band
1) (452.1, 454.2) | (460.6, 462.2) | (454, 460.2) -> -0.15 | 3.17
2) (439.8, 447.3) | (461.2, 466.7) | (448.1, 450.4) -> -0.22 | 2.79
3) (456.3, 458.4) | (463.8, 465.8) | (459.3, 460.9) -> 0.01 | 3.24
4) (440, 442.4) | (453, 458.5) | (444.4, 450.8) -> -0.37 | 2.75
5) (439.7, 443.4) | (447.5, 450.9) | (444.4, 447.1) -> 0.17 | 2.84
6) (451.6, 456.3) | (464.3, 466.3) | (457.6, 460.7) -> -0.03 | 3.18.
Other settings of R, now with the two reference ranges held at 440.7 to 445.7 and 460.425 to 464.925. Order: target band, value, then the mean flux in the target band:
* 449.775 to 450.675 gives -0.15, 3.37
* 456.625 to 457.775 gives -0.07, 3.38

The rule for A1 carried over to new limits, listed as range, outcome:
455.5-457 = 3.39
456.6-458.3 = 3.27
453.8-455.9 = 3.19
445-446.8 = 2.52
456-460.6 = 3.26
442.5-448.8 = 2.73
